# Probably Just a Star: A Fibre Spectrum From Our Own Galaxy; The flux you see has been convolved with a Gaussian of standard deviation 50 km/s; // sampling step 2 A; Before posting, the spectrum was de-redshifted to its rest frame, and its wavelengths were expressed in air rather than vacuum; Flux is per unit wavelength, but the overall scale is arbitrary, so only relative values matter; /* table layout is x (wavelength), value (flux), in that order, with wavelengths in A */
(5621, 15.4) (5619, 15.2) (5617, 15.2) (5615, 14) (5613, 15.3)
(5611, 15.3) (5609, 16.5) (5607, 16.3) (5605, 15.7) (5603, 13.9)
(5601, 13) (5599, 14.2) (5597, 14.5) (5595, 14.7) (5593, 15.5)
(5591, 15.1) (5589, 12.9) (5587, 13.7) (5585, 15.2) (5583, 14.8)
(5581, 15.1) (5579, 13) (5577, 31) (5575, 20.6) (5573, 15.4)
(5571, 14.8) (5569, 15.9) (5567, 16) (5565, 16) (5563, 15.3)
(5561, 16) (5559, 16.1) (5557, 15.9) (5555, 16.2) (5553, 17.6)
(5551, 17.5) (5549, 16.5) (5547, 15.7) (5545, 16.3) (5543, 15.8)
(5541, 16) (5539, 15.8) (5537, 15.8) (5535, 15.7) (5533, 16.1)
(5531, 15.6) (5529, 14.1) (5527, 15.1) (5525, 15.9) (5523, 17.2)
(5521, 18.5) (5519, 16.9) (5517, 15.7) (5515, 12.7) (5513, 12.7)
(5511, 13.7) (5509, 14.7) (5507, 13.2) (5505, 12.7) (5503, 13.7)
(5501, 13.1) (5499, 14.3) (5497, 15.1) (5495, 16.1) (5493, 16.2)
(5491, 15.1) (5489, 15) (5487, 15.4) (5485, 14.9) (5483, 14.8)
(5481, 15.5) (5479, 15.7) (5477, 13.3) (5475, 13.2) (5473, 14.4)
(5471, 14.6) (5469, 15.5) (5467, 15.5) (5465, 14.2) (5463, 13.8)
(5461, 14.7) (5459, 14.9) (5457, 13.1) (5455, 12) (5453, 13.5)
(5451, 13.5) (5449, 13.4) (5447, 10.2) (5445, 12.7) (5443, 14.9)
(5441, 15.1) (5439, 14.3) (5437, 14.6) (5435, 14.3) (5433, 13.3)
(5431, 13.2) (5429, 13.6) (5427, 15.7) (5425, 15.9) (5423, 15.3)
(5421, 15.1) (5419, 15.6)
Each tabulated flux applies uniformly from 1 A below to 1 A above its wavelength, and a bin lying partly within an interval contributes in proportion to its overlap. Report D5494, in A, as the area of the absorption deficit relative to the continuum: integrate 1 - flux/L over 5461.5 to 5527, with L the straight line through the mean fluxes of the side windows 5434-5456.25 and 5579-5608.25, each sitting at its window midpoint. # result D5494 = -4.4 A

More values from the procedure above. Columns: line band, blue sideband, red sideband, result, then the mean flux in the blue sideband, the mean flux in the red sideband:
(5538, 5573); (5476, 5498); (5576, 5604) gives -1.6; 15.2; 15.5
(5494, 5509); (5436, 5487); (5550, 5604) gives 0.7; 14.1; 15.9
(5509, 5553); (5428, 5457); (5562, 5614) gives -2.5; 13.5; 15.8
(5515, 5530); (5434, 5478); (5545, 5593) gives -0.6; 13.9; 16.3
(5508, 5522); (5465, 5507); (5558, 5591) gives 0.2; 14.7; 16.3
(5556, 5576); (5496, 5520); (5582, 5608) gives -2.5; 14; 14.6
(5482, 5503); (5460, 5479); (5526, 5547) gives -0.1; 14.4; 15.6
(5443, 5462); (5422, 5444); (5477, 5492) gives 2.0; 14.6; 15.1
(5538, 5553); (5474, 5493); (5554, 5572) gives -0.7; 14.8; 15.8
